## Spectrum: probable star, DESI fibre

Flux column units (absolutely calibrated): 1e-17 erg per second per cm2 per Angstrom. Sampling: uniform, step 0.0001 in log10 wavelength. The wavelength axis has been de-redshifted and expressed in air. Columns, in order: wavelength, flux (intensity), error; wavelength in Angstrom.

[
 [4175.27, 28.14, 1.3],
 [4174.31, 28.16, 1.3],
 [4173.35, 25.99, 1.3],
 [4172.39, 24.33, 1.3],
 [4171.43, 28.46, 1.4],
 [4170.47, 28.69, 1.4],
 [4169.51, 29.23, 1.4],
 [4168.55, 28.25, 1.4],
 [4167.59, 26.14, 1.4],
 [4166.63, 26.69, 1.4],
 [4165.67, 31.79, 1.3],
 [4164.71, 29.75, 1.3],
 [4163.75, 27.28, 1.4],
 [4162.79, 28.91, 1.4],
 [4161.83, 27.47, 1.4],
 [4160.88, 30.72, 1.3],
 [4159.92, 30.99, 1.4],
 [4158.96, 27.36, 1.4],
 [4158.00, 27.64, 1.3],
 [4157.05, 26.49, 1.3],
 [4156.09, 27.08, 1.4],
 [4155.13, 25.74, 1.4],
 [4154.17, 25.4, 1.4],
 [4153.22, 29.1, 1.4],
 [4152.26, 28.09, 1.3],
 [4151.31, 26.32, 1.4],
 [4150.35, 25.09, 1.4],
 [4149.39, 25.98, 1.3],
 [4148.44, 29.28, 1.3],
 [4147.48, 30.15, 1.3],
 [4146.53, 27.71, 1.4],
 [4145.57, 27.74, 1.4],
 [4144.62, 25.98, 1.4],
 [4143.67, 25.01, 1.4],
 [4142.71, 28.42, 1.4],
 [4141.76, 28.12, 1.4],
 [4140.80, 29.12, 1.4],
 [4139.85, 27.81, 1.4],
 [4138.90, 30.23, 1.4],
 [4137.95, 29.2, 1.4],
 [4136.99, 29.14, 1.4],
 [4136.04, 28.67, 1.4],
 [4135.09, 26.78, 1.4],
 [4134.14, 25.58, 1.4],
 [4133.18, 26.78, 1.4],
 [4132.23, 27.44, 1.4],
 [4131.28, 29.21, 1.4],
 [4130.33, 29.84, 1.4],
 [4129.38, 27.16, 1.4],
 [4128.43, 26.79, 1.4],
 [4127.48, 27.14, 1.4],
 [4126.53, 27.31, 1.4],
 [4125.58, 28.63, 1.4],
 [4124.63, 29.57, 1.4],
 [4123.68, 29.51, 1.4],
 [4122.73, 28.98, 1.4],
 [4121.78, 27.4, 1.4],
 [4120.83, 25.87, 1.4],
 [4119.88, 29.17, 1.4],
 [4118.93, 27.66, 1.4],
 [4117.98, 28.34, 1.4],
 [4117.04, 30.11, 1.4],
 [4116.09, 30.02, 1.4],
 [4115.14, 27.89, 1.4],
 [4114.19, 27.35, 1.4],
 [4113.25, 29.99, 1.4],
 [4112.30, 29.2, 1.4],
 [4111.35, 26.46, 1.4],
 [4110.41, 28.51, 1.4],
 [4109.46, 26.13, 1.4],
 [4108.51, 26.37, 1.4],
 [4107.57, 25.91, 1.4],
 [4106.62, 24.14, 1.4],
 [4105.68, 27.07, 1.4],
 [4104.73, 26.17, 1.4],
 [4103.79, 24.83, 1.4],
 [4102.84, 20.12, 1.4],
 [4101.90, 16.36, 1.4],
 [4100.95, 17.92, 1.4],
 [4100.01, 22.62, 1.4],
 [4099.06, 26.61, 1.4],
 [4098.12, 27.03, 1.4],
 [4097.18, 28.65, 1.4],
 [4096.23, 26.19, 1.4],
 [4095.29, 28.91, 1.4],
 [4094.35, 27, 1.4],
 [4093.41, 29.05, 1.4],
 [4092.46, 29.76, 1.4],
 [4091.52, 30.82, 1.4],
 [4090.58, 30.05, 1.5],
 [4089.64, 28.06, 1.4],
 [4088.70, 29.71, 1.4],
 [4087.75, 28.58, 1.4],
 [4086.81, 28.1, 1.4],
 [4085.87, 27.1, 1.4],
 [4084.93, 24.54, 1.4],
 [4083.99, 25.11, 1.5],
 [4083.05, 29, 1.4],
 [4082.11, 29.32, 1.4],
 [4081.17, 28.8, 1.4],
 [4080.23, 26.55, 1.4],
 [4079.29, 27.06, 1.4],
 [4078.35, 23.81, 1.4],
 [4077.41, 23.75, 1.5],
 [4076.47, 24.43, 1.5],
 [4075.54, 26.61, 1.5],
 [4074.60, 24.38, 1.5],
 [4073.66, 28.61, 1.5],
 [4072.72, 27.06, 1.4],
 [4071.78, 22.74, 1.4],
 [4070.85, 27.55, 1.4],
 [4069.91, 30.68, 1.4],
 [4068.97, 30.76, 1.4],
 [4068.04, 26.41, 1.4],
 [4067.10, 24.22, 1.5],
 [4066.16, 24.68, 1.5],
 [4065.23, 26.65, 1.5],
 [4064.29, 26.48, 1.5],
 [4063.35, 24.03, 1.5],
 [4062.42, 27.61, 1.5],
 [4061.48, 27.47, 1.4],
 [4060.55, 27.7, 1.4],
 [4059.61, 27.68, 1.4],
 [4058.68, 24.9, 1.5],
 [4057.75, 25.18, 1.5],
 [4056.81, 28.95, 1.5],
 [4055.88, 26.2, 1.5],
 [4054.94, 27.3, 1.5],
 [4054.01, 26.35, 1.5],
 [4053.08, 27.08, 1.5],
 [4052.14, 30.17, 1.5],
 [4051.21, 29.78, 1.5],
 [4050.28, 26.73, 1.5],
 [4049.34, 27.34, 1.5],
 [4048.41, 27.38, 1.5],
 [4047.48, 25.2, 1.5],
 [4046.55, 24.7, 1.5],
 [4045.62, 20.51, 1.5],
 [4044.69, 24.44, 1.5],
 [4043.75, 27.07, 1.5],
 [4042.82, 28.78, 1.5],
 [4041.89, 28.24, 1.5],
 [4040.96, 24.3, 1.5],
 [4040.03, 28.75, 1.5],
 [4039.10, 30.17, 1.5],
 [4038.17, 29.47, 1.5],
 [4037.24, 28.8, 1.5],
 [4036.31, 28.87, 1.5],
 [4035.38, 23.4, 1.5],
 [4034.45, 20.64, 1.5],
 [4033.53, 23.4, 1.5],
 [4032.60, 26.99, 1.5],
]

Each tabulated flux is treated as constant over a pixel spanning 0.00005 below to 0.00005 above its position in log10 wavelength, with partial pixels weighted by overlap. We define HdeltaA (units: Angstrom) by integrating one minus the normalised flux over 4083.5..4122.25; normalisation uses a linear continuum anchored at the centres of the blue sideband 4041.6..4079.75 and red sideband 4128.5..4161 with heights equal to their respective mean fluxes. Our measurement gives 0.4 Angstrom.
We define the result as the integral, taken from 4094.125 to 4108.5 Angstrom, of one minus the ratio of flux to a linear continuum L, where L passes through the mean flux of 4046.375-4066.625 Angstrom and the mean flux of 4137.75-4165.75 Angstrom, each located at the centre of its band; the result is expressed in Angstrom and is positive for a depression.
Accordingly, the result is 1.4 Angstrom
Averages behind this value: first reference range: 26.8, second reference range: 27.9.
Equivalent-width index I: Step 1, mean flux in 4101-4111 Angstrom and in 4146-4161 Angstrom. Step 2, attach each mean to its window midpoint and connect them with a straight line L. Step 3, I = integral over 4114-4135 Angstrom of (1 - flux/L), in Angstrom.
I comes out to -2.0 Angstrom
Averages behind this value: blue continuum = 24.3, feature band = 28.1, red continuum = 27.6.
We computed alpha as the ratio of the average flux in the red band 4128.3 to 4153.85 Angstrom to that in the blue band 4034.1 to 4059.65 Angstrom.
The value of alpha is 1.04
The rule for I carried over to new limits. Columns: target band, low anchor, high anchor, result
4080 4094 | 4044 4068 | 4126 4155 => -0.8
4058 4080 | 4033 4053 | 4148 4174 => 0.4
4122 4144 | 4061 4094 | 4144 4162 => -0.5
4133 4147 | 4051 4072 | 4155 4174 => 0.0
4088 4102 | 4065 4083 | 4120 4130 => 0.1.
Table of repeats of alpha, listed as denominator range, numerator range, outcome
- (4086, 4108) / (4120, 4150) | 1.06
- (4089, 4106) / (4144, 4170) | 1.07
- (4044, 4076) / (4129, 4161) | 1.05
